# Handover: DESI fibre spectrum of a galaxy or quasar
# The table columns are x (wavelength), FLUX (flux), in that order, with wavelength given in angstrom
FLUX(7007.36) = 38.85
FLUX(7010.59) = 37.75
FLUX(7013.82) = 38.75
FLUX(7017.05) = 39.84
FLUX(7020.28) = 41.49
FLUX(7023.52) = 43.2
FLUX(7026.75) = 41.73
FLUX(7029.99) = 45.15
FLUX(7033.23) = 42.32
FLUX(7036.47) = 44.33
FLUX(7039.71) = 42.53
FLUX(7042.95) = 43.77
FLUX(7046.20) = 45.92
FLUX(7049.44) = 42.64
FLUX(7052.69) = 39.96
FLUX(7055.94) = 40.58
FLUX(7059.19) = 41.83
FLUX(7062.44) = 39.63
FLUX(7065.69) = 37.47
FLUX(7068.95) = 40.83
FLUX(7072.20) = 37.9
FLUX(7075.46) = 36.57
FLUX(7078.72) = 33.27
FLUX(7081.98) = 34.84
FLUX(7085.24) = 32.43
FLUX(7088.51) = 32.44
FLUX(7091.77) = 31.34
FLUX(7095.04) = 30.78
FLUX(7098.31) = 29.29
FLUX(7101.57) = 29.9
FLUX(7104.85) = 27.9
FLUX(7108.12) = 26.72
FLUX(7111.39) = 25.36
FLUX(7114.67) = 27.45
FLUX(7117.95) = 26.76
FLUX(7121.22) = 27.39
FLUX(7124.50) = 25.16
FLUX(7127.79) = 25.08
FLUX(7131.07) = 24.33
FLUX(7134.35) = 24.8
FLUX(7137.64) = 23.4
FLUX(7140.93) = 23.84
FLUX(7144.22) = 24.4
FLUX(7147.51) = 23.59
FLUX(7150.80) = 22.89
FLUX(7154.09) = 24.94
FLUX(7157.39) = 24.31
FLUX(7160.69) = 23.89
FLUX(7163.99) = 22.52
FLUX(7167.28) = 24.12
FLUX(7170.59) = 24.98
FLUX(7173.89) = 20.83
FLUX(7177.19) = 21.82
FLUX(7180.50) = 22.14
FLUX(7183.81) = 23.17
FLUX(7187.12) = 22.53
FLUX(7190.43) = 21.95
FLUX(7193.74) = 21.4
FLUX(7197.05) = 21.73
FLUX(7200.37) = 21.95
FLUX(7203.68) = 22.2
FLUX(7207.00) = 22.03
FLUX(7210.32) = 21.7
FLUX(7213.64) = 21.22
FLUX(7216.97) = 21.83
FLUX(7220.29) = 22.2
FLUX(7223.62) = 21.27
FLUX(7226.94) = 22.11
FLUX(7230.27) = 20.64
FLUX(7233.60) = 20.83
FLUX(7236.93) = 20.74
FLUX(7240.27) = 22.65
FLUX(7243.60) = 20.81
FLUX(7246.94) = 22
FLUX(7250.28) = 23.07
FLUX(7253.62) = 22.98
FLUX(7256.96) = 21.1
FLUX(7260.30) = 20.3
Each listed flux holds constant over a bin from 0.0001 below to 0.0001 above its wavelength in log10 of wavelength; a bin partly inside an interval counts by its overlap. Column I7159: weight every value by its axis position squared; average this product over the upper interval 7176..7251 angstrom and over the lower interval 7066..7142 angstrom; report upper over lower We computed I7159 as 0.76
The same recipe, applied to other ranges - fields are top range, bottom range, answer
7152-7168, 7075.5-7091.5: 0.73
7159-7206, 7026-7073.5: 0.56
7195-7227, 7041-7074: 0.55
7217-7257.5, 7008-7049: 0.55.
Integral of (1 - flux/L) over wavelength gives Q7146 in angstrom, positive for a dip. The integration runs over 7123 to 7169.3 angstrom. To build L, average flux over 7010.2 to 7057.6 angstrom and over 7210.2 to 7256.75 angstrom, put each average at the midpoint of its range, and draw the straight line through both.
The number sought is 9.8 angstrom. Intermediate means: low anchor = 42.1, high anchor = 21.7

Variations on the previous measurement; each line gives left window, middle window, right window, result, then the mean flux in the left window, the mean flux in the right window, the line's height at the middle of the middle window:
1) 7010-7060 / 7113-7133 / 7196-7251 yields 4.0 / 42.1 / 21.7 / 32.6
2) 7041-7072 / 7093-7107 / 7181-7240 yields 2.5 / 41.3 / 21.8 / 35.8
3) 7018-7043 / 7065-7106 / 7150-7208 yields 2.5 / 42.9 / 22.7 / 35.5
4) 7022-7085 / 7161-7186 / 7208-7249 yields 4.2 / 40.6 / 21.5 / 27.5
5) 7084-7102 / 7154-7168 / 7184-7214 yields 0.8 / 31.1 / 22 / 25.2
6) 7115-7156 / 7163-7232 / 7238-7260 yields 3.4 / 24.8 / 21.9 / 23.2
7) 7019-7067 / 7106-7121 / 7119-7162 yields 1.4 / 42.2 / 24.5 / 29.4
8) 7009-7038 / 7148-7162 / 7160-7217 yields 1.2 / 41.6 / 22.3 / 26.2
